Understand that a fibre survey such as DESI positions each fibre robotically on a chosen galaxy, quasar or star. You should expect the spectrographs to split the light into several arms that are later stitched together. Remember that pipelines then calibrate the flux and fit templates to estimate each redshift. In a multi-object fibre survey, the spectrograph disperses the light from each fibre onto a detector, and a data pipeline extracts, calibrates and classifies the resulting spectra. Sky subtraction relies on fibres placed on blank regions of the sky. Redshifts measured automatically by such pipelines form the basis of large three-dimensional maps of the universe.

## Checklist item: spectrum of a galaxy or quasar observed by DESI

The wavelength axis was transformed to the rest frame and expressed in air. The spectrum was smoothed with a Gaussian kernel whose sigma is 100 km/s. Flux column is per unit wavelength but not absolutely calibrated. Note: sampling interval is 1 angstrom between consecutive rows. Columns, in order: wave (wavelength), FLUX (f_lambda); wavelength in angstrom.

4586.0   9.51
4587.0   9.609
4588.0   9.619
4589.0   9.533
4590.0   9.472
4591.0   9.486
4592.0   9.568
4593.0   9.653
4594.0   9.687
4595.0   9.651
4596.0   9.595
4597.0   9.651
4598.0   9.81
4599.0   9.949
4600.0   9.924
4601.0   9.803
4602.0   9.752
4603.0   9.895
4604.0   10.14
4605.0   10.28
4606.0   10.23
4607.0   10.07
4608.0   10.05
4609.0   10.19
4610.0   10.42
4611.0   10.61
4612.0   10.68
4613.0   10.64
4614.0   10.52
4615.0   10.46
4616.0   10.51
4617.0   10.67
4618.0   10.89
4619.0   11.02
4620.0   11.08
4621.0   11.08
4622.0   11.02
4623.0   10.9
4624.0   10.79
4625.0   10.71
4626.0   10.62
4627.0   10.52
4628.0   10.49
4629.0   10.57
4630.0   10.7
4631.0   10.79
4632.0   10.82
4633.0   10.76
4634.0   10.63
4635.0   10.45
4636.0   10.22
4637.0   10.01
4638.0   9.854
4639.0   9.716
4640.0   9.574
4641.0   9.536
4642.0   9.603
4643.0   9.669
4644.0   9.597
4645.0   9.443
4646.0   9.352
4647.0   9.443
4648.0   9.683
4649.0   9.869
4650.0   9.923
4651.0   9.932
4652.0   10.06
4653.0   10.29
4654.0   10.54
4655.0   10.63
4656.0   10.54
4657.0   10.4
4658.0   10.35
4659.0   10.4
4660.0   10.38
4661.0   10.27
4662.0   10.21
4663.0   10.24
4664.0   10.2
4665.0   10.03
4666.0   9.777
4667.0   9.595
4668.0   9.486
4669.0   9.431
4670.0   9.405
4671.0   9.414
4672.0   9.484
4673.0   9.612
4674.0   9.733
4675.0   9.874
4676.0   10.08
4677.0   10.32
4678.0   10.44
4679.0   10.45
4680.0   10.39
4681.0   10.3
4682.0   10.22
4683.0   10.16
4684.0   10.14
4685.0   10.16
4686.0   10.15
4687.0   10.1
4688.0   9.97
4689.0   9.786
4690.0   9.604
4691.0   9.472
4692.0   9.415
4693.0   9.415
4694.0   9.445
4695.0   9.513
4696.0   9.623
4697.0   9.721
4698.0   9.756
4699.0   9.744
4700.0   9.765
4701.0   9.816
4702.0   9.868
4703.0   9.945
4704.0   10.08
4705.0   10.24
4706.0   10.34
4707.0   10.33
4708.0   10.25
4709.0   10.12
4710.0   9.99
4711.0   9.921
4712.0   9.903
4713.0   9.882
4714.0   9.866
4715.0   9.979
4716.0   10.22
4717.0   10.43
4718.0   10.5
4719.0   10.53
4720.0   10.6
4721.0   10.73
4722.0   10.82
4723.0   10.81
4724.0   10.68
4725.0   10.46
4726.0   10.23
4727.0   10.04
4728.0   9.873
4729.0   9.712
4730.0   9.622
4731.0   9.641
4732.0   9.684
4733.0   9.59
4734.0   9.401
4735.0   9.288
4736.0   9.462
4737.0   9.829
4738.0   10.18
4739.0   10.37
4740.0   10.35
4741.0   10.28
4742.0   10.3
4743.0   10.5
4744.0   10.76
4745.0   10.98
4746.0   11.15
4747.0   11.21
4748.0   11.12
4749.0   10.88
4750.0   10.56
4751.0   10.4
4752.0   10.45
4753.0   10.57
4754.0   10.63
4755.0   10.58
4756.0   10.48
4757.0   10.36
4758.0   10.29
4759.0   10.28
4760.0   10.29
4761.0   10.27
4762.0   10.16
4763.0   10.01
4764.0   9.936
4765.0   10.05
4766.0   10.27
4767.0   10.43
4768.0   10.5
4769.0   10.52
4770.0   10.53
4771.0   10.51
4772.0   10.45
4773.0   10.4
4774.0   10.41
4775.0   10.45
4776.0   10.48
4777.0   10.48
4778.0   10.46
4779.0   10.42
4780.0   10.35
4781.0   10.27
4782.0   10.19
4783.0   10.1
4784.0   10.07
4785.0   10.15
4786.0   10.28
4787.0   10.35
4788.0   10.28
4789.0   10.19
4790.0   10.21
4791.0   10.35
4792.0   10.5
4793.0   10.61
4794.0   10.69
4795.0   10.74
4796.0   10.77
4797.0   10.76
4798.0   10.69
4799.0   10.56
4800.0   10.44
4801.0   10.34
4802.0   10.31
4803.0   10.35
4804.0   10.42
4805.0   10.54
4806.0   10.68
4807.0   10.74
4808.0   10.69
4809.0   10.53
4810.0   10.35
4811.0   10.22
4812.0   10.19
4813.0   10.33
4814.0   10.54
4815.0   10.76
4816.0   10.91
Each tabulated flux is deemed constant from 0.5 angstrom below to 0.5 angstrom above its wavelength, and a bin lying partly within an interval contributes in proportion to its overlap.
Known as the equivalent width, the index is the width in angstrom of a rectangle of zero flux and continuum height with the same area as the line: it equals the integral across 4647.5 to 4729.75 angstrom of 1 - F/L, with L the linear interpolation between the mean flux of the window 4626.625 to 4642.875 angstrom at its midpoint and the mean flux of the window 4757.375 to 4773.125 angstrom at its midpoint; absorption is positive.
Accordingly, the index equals 1.8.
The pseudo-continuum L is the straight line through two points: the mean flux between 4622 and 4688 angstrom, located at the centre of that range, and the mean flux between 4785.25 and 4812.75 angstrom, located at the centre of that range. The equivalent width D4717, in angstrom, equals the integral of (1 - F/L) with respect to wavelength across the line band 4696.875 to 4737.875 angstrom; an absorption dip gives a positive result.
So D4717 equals 0.9 angstrom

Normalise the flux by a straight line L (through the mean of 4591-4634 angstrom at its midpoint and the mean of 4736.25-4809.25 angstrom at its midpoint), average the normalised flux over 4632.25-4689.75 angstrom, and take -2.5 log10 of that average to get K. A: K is 0.04 mag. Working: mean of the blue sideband 10.4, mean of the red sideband 10.4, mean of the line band 10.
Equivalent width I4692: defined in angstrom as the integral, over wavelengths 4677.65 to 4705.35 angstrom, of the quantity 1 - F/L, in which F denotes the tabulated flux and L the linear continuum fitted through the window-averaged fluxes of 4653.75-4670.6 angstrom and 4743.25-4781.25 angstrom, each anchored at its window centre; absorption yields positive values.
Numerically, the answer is 0.8 angstrom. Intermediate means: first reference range 10.1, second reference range 10.5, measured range 9.91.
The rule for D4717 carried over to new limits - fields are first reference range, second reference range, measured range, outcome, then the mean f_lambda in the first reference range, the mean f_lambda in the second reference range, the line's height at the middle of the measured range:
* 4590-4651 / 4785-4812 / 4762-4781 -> 0.1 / 10.2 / 10.5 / 10.4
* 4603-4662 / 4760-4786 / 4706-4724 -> 0.0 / 10.3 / 10.3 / 10.3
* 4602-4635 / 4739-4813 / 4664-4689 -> 1.4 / 10.6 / 10.5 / 10.5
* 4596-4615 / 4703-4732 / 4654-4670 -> 0.1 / 10.1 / 10.2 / 10.2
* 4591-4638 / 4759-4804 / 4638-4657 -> 0.9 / 10.3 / 10.4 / 10.4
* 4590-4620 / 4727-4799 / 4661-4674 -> 0.6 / 10.1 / 10.3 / 10.2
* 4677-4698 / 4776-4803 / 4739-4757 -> -0.8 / 9.93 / 10.4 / 10.2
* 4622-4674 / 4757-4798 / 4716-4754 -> -0.2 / 10.1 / 10.4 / 10.3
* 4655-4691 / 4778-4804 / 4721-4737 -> 0.4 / 10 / 10.4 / 10.2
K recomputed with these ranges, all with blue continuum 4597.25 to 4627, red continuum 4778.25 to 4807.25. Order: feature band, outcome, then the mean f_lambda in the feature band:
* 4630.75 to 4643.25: 0.03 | 10.1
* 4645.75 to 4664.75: 0.03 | 10.2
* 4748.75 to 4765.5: 0.01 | 10.4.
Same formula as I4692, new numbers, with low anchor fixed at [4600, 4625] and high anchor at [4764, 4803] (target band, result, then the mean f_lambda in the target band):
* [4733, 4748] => 0.2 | 10.3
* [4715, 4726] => -0.1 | 10.5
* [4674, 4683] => 0.2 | 10.2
